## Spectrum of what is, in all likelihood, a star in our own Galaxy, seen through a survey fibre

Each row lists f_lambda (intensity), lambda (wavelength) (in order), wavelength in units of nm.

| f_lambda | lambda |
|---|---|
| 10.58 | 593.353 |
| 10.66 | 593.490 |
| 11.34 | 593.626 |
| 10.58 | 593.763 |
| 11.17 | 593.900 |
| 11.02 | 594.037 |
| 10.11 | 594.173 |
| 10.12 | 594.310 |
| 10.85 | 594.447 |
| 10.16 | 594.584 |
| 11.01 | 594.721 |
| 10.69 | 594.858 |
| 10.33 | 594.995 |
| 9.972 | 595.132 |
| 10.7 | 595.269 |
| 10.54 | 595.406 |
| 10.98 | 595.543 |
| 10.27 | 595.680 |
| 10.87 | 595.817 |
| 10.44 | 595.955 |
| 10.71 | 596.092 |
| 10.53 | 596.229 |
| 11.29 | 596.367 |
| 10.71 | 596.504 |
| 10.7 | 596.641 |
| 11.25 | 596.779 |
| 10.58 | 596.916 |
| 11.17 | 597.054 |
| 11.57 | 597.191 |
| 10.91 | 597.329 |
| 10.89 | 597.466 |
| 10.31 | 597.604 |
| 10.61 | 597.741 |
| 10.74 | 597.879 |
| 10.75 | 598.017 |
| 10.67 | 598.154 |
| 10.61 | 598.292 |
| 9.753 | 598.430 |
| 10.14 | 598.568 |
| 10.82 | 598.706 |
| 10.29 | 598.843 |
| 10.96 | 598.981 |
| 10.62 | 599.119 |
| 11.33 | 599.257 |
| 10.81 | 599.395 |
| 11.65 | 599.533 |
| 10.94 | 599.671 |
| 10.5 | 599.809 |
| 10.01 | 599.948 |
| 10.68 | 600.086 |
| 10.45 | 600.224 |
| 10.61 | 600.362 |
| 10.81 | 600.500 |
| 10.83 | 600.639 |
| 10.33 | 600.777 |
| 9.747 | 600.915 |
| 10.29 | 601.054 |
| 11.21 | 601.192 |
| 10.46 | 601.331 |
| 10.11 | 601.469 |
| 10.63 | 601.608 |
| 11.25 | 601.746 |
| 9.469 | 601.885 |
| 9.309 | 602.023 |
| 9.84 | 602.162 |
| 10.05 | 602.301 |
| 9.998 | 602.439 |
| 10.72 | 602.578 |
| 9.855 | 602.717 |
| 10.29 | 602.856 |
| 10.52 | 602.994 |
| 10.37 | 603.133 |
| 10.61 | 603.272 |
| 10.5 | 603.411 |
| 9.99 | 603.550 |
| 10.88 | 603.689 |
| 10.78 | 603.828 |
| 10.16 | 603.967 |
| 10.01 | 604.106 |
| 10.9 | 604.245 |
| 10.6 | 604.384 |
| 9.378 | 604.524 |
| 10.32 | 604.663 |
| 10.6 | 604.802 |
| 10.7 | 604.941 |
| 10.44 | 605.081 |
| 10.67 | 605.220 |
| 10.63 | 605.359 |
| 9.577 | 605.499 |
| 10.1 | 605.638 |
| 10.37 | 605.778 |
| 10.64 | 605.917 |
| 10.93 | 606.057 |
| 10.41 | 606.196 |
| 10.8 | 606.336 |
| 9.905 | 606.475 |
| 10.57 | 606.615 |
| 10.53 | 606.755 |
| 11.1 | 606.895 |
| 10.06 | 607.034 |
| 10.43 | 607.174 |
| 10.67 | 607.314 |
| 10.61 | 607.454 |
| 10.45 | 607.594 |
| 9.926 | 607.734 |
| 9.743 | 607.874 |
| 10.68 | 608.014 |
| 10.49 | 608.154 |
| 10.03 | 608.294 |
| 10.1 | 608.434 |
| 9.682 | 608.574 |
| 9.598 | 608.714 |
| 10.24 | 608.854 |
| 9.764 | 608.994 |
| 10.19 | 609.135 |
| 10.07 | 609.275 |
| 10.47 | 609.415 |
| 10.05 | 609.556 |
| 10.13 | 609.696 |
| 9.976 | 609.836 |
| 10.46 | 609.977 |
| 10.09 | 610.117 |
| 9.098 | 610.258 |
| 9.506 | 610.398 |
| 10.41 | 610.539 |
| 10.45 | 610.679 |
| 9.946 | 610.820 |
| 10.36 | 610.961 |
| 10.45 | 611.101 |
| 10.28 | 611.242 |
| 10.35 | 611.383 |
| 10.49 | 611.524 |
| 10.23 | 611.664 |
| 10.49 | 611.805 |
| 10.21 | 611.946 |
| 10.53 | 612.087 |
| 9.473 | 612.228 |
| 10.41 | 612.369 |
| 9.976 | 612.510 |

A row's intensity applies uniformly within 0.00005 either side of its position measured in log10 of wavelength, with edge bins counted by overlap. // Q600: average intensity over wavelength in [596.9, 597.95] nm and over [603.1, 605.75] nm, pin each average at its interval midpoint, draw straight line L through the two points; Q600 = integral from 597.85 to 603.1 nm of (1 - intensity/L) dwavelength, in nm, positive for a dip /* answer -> 0.09 nm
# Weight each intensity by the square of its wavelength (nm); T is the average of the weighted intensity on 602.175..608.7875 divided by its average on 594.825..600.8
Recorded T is 0.99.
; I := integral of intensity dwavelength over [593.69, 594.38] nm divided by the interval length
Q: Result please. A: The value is 10.6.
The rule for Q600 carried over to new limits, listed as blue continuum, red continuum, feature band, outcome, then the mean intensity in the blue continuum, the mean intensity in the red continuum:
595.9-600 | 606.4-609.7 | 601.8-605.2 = 0.06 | 10.7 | 10.2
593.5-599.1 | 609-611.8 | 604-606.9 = -0.02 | 10.7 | 10.2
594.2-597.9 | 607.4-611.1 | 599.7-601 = 0.01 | 10.7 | 10.1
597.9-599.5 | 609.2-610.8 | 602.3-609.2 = -0.04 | 10.6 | 10.1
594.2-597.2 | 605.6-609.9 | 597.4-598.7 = 0.01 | 10.7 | 10.3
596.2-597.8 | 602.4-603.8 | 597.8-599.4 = 0.02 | 10.9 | 10.4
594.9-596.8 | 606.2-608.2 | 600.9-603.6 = 0.06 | 10.6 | 10.4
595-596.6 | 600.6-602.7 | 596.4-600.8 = -0.11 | 10.6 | 10.3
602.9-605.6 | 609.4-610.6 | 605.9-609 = -0.05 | 10.4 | 9.99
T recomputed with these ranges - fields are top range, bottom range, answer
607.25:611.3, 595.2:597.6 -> 0.98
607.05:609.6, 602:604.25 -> 1.01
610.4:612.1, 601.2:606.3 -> 1.02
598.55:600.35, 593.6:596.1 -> 1.03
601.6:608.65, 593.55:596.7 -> 1.00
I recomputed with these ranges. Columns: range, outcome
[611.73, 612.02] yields 10.3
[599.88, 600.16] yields 10.4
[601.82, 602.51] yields 9.74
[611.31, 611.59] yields 10.4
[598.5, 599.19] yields 10.6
